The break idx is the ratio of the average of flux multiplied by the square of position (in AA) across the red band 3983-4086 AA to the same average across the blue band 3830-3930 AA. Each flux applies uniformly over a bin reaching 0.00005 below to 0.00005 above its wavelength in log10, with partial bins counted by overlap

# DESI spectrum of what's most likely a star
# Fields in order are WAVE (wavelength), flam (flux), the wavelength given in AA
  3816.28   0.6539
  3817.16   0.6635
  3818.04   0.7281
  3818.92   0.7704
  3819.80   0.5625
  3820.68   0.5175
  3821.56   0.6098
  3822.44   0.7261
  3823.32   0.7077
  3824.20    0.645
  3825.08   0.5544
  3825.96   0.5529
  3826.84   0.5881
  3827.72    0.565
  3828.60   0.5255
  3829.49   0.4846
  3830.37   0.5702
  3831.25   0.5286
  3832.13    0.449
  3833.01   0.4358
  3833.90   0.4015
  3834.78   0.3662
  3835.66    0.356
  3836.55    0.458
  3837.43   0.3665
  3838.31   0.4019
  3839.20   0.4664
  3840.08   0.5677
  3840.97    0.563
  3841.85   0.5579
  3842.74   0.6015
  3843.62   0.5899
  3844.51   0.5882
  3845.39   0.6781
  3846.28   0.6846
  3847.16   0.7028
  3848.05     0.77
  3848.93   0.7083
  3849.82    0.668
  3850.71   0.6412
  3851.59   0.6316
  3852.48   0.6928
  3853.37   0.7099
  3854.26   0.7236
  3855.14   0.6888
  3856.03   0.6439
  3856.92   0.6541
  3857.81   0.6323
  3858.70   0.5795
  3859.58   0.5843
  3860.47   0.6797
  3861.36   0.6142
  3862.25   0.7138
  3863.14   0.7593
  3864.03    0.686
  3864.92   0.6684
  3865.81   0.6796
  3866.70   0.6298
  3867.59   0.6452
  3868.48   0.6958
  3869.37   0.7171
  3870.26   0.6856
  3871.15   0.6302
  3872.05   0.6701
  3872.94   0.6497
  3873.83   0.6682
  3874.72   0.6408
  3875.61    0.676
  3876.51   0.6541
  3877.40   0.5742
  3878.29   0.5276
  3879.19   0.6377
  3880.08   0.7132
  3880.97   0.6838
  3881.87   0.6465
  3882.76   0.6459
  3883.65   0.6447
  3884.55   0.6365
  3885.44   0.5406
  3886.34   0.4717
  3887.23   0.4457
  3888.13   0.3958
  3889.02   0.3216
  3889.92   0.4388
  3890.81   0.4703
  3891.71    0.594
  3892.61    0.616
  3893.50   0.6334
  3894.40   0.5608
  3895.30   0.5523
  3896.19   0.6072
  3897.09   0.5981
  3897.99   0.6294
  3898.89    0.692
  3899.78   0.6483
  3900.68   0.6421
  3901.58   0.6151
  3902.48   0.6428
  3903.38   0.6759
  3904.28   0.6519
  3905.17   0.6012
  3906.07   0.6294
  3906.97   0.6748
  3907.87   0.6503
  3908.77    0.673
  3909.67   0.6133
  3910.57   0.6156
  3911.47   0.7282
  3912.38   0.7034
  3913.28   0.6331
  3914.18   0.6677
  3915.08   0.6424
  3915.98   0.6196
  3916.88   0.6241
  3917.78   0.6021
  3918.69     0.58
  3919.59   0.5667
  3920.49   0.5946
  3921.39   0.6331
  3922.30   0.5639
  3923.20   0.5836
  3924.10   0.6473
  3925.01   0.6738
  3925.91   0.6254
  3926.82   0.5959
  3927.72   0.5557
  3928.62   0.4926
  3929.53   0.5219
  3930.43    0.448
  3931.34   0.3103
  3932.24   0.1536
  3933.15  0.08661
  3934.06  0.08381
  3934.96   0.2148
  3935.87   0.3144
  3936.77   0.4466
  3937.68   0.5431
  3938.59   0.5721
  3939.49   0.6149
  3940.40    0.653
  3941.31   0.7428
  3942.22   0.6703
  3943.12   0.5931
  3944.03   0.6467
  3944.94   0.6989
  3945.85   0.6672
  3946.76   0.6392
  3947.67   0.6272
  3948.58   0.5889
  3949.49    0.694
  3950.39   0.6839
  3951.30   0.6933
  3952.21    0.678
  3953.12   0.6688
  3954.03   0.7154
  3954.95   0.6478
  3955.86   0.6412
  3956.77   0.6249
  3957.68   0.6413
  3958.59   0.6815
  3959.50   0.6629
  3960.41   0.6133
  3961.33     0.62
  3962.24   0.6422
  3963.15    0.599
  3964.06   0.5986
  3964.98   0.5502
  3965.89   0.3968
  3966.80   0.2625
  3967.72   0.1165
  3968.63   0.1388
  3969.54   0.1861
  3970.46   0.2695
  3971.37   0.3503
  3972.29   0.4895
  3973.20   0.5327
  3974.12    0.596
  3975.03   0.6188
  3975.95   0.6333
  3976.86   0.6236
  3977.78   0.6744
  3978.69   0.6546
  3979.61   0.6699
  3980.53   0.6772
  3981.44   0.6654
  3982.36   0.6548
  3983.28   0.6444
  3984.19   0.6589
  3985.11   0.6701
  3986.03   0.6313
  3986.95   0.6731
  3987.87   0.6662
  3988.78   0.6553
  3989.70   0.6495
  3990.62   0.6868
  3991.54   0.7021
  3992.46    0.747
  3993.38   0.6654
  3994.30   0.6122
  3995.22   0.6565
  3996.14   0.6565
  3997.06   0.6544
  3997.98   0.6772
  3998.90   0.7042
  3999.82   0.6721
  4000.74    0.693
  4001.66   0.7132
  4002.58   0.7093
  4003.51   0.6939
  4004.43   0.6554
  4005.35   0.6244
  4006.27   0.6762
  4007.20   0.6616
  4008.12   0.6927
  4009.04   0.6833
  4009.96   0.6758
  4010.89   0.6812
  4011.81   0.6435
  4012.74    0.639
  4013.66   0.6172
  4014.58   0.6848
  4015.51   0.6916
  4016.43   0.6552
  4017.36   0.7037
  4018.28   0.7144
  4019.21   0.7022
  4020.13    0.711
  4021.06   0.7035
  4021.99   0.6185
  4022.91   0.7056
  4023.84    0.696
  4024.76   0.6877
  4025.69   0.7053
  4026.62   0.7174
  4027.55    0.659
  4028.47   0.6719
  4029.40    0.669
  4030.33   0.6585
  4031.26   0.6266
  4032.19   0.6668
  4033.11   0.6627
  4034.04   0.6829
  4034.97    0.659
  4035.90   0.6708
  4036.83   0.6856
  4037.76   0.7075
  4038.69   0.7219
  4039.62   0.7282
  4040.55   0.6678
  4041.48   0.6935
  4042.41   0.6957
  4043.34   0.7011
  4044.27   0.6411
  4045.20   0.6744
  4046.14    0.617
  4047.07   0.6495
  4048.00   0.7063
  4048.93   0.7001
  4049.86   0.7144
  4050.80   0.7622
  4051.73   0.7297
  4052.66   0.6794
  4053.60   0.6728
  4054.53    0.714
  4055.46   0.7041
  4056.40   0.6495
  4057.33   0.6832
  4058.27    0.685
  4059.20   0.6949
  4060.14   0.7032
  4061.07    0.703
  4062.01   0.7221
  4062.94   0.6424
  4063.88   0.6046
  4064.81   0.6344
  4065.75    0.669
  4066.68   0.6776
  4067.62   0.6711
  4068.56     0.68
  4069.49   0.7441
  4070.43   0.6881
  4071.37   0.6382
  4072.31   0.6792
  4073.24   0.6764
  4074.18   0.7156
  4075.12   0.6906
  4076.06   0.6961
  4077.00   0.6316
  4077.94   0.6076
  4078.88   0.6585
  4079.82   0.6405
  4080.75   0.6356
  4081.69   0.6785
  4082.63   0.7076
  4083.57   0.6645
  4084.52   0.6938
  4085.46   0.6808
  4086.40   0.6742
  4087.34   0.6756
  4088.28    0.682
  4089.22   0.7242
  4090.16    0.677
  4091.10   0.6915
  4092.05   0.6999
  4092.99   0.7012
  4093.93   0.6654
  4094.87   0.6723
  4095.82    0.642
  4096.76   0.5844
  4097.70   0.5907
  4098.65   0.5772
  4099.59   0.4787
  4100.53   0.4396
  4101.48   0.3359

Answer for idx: 1.21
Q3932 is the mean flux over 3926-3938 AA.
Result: 0.372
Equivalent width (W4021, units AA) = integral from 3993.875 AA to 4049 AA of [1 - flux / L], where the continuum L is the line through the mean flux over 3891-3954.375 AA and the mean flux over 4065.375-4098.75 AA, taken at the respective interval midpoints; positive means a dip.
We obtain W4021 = -3.3 AA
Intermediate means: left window 0.587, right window 0.67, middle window 0.677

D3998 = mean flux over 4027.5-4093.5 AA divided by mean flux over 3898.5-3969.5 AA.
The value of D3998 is 1.2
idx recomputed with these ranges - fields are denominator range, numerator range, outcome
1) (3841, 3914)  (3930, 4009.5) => 0.97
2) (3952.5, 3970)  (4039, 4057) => 1.37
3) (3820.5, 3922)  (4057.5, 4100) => 1.22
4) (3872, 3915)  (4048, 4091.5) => 1.22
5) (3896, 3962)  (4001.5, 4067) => 1.21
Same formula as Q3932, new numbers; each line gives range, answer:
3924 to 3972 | 0.523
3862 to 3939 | 0.582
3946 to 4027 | 0.627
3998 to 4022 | 0.679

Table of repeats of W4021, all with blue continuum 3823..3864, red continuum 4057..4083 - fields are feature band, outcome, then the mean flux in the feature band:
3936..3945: 0.3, 0.604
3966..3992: 3.7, 0.55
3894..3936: 3.5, 0.564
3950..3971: 3.2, 0.535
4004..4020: -0.5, 0.672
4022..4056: -1.2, 0.685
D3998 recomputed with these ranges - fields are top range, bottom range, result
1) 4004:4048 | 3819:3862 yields 1.15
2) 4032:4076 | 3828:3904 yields 1.14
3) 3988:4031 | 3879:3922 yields 1.12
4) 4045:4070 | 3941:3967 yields 1.09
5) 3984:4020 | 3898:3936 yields 1.20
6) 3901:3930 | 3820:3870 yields 1.03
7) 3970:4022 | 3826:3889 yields 1.08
